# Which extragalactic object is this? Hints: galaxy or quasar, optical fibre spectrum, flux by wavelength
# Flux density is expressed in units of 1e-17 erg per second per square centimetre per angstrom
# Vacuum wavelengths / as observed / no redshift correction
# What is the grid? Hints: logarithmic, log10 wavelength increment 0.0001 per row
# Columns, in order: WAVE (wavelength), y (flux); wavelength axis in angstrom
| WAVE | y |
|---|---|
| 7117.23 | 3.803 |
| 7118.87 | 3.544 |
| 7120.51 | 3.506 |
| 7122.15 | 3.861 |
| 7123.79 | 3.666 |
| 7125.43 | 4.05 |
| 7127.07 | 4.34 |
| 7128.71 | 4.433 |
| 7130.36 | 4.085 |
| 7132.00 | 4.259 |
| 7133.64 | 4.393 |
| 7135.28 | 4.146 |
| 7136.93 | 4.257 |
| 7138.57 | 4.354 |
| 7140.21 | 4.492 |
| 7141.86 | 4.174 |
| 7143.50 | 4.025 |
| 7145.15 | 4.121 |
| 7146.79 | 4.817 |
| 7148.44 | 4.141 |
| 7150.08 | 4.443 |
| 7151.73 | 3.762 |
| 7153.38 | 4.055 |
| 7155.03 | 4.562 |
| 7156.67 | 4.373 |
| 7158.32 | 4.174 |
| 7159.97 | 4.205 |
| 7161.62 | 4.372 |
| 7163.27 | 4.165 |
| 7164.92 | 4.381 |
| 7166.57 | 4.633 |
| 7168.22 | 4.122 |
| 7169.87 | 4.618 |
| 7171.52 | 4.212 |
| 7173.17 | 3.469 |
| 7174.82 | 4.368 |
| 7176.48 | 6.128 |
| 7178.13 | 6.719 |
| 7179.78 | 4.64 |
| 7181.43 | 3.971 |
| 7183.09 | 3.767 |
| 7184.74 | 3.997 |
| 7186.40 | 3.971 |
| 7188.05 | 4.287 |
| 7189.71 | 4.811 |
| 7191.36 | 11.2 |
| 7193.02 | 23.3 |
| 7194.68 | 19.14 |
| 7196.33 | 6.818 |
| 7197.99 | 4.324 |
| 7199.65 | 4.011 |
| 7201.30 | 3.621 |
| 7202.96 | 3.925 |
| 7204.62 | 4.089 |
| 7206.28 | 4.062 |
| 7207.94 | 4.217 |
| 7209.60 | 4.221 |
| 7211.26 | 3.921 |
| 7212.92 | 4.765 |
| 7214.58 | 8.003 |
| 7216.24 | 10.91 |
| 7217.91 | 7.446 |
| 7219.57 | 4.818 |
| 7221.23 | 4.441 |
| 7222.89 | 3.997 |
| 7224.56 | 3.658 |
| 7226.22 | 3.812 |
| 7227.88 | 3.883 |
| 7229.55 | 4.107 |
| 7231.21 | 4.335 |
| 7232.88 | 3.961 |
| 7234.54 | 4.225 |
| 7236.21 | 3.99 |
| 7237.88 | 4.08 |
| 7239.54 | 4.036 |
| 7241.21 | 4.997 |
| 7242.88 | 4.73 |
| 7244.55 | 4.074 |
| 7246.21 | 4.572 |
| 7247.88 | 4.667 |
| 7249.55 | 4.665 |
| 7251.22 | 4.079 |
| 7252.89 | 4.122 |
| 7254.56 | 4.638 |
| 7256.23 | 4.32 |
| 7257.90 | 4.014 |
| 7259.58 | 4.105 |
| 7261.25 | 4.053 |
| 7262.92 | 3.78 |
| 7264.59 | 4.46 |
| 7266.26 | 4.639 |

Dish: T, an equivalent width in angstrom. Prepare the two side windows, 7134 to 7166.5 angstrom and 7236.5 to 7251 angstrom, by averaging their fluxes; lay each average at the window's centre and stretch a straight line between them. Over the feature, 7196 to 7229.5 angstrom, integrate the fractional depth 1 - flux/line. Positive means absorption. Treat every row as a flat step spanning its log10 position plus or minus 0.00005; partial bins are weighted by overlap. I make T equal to -3.9 angstrom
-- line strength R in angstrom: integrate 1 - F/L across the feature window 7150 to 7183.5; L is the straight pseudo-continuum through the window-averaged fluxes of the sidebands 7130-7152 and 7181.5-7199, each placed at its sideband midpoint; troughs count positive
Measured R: 9.94 angstrom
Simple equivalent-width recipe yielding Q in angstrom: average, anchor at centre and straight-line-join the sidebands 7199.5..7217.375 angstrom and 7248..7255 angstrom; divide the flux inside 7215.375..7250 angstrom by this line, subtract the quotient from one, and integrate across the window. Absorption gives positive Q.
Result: 0.00 angstrom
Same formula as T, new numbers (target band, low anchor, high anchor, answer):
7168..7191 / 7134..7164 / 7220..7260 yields -2.2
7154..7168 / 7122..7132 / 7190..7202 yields 5.4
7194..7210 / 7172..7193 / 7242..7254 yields -1.0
